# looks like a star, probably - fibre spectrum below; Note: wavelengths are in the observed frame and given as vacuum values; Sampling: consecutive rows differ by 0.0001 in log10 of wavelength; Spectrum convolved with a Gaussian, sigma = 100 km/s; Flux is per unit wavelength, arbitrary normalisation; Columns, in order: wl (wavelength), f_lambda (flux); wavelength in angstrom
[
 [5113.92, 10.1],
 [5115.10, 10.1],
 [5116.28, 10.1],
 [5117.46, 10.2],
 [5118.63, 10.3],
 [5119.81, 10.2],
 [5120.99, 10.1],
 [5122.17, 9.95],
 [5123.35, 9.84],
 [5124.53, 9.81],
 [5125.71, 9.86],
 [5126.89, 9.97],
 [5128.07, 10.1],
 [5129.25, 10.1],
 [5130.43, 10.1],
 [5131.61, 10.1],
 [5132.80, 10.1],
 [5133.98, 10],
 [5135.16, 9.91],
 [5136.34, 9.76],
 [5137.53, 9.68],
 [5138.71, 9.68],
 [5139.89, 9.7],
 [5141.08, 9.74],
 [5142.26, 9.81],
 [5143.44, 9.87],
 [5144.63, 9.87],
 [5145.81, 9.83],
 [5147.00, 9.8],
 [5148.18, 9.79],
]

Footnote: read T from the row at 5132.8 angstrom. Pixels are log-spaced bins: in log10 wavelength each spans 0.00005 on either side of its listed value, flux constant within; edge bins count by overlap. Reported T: 10.1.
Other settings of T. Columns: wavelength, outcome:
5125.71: 9.86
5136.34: 9.76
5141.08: 9.74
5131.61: 10.1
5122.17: 9.95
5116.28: 10.1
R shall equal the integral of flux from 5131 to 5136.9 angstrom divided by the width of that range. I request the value 9.98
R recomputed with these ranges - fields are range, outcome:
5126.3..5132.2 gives 10.1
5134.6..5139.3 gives 9.76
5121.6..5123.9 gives 9.89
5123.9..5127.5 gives 9.88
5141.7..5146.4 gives 9.85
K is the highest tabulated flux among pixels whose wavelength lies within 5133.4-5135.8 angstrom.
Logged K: 10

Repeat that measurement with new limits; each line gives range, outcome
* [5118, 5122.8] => 10.3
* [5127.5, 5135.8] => 10.1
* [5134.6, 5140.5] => 9.91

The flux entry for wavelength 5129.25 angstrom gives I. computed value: 10.1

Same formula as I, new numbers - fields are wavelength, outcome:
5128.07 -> 10.1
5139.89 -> 9.7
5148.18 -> 9.79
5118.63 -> 10.3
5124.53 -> 9.81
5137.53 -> 9.68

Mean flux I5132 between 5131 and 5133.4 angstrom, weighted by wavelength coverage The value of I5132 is 10.1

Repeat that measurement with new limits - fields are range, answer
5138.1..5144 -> 9.77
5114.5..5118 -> 10.1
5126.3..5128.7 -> 10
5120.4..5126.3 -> 9.91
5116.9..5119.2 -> 10.3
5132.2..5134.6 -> 10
